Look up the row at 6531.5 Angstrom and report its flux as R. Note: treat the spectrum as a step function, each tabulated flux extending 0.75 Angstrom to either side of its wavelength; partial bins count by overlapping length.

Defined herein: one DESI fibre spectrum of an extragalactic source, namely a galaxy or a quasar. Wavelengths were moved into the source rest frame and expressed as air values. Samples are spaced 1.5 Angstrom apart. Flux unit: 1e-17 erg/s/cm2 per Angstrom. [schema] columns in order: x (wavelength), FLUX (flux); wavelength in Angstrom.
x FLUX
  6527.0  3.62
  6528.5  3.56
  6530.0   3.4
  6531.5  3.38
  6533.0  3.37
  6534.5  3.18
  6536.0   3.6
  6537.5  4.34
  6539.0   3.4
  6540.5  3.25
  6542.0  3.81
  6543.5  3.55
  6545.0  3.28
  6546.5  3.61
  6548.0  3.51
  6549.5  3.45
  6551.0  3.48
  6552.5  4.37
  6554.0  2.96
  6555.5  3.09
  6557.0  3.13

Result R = 3.38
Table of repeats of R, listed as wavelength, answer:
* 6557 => 3.13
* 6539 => 3.4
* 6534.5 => 3.18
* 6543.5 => 3.55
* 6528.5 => 3.56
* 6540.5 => 3.25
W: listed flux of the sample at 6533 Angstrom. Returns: 3.37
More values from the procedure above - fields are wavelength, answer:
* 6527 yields 3.62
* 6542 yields 3.81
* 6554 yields 2.96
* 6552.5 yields 4.37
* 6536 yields 3.6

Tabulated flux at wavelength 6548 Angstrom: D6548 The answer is 3.51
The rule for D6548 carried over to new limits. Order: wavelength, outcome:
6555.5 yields 3.09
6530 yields 3.4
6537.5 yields 4.34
